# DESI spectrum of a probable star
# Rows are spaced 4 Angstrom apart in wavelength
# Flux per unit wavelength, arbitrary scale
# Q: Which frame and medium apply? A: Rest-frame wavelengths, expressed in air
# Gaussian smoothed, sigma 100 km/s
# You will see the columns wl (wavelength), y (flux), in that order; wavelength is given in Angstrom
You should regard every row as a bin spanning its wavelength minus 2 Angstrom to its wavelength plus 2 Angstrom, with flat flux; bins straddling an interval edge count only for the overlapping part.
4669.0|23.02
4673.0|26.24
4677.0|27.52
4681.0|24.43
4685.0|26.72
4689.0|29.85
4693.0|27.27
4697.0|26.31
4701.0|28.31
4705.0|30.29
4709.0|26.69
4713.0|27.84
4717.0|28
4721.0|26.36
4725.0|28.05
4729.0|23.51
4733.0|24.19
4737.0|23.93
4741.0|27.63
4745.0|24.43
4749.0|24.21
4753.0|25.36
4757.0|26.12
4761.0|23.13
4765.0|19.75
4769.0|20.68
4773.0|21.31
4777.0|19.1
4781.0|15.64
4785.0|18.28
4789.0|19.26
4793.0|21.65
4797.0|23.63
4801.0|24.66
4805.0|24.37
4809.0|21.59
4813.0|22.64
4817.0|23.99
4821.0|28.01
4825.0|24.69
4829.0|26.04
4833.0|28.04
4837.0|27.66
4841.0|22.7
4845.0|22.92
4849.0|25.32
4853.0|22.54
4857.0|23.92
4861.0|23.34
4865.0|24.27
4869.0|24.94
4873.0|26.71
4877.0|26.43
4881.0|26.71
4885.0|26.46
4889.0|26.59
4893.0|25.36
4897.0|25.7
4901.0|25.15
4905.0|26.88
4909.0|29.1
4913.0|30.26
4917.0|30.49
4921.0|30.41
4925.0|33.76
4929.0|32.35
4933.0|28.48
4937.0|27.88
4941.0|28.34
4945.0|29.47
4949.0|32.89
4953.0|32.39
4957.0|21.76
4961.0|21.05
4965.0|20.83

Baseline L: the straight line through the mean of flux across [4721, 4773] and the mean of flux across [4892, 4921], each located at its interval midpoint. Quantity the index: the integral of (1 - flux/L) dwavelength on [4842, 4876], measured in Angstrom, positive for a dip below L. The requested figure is 3.18 Angstrom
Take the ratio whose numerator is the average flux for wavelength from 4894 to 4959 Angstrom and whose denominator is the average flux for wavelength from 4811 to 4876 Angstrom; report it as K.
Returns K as 1.17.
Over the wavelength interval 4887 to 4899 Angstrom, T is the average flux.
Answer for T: 25.9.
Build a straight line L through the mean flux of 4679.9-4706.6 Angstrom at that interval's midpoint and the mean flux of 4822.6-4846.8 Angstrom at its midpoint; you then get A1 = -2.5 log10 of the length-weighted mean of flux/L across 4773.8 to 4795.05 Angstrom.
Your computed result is 0.35 mag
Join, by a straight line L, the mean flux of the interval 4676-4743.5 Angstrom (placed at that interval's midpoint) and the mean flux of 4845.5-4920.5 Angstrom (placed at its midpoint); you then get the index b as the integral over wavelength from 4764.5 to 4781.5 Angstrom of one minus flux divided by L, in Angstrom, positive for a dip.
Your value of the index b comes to 4.5 Angstrom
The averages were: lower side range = 26.8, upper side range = 26.1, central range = 19.6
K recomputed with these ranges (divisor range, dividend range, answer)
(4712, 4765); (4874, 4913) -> 1.05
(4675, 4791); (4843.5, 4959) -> 1.11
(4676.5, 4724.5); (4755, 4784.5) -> 0.75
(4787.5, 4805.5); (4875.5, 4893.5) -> 1.16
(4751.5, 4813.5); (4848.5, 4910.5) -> 1.18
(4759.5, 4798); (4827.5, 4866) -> 1.23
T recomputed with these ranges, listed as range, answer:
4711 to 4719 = 27.9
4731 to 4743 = 25.2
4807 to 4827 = 24.2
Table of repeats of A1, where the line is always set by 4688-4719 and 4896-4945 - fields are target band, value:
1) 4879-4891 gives 0.093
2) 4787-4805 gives 0.255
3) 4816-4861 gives 0.150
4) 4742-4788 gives 0.289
